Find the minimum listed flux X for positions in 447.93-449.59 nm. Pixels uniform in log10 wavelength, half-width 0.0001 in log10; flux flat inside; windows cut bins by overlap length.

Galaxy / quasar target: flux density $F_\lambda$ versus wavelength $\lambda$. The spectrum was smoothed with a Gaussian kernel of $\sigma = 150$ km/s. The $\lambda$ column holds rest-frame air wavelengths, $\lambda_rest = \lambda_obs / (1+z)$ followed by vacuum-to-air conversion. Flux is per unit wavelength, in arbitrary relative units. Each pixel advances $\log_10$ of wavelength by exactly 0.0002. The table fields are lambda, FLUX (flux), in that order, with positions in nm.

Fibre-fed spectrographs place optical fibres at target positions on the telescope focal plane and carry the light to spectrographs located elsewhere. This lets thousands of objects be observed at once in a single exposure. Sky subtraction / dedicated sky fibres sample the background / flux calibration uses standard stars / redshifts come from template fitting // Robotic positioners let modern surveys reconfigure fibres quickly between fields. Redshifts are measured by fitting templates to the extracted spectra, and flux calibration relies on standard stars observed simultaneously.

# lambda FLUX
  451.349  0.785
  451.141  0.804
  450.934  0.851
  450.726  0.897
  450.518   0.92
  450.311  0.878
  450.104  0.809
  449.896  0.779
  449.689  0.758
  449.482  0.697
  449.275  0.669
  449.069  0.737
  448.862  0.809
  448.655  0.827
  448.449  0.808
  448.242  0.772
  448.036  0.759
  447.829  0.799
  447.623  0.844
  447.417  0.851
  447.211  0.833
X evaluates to 0.669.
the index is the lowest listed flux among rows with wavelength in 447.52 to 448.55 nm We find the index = 0.759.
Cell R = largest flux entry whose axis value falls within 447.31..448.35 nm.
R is 0.851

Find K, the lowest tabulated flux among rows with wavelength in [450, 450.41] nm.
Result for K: 0.809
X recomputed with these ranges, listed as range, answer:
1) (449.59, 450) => 0.758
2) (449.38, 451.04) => 0.697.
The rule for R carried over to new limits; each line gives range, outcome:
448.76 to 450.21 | 0.809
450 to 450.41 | 0.878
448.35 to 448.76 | 0.827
